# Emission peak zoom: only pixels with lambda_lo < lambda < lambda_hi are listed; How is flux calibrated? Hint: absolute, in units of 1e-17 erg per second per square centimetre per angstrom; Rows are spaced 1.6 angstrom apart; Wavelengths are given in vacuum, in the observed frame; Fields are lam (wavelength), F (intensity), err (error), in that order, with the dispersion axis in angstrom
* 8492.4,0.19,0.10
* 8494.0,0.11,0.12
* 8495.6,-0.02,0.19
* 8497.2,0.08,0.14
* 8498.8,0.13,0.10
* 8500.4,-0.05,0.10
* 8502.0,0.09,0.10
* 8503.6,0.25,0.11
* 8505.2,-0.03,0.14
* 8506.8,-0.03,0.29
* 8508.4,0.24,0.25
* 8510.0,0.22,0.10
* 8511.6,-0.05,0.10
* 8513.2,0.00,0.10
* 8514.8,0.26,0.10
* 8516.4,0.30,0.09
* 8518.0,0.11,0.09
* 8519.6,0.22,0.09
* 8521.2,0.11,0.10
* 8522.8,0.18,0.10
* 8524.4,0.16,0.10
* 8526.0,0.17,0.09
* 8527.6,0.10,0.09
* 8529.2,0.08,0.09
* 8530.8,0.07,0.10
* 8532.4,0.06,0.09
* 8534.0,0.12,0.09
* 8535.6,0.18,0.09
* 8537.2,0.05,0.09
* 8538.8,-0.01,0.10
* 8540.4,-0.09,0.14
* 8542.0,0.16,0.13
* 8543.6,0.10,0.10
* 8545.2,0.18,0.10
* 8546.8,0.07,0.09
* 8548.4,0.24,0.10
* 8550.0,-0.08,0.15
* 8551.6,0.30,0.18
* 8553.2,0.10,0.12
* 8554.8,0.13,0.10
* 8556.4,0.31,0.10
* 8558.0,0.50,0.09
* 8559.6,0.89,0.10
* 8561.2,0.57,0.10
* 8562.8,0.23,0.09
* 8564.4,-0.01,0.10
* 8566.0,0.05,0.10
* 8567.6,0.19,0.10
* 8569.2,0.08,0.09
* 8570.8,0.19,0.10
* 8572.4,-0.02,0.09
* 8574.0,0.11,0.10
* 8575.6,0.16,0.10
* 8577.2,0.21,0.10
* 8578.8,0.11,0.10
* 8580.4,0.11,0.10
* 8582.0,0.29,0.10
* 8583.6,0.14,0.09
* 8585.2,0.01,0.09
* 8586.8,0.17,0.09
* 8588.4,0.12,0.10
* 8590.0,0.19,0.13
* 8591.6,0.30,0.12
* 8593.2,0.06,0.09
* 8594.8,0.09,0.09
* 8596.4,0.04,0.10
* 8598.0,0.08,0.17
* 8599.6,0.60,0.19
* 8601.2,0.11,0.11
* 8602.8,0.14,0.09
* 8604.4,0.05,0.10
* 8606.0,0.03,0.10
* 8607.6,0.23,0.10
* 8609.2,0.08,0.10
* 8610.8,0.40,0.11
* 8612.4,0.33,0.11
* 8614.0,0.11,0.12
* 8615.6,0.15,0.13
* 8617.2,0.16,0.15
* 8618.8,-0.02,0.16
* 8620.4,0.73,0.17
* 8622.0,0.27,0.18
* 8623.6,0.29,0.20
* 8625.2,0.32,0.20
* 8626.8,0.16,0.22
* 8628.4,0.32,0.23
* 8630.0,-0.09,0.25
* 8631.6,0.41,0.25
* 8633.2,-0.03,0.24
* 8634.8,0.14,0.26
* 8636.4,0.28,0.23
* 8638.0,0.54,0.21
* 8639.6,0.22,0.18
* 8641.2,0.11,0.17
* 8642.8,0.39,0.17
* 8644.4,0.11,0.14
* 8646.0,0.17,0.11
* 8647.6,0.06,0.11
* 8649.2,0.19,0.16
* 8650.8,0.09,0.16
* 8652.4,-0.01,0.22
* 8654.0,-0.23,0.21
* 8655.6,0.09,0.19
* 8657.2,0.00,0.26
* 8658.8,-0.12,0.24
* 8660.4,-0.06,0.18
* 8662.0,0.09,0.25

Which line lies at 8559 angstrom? H-beta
